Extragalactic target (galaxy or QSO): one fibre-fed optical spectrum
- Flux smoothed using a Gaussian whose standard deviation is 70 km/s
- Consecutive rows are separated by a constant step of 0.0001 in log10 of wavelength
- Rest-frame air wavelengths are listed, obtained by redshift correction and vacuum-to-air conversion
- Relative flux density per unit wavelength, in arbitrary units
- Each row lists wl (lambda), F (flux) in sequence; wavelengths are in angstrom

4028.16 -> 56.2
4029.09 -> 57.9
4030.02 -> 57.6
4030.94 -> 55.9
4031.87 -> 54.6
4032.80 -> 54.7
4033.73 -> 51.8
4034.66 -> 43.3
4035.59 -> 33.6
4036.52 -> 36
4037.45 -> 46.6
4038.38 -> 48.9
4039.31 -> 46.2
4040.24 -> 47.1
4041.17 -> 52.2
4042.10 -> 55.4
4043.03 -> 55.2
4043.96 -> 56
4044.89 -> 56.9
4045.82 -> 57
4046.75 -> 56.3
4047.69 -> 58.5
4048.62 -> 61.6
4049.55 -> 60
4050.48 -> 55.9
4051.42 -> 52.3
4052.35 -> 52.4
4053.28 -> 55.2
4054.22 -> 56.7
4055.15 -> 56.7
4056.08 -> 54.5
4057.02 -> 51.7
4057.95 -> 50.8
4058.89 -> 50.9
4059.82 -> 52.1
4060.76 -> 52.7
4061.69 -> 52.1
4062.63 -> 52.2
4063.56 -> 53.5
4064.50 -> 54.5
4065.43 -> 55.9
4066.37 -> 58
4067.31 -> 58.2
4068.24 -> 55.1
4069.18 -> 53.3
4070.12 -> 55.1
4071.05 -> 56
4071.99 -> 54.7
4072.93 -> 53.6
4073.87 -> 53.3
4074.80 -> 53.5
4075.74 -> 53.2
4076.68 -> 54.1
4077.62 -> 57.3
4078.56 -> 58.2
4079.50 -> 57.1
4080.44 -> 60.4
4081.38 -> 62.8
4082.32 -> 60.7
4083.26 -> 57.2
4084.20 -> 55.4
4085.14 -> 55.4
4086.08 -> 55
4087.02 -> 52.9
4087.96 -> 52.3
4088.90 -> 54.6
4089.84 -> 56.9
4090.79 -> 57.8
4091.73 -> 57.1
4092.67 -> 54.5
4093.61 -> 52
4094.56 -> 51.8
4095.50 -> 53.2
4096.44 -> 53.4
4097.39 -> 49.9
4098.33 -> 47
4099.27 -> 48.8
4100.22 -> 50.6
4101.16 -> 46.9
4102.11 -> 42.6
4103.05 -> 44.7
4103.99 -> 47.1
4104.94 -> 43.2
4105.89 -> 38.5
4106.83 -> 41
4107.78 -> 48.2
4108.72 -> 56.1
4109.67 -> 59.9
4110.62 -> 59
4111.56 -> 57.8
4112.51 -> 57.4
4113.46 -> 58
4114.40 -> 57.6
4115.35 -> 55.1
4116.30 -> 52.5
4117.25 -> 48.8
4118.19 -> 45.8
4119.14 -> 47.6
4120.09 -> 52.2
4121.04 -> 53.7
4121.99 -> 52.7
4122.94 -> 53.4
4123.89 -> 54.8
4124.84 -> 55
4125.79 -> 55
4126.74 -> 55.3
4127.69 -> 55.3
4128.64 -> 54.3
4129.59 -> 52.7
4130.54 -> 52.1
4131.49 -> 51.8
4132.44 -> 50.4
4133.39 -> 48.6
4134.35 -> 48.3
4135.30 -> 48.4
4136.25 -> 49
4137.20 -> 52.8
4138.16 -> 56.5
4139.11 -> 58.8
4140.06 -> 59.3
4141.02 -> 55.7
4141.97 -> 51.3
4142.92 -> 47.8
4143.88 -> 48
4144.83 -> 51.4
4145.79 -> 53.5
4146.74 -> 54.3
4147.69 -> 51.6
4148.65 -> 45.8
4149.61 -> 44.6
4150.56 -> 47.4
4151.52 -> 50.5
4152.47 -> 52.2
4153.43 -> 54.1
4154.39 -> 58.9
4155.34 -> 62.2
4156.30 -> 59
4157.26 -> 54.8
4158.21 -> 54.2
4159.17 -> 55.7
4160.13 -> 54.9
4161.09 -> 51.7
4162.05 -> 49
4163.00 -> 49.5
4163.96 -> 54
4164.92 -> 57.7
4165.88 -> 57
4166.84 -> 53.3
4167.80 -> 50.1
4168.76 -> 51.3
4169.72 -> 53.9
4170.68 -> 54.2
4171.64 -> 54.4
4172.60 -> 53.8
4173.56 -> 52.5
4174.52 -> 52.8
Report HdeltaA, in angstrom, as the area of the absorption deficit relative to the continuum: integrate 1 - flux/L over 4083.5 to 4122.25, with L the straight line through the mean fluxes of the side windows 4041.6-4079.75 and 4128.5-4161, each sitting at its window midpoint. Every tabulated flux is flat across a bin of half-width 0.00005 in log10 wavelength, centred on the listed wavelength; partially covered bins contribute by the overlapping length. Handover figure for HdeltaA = 1.4 angstrom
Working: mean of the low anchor 55.1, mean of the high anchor 52.6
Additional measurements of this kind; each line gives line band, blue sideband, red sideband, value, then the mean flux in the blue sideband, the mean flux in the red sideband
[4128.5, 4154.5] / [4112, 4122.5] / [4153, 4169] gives 1.0 angstrom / 52.9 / 54.6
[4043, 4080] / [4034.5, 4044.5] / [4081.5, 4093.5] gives -2.7 angstrom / 47.5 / 55.9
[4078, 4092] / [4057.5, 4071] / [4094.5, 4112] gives -1.5 angstrom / 54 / 49.4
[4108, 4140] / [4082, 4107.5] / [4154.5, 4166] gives -0.5 angstrom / 51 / 55.1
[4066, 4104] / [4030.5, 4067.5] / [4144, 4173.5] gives -0.8 angstrom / 52.8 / 53.1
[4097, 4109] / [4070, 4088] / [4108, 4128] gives 1.9 angstrom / 56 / 54.3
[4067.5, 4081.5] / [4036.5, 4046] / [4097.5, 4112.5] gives -1.6 angstrom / 51.2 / 49.1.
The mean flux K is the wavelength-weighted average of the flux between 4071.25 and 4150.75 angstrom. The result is 52.7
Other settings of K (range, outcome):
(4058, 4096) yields 55.1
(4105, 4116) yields 53.1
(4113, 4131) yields 53.3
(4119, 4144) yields 52.7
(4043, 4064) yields 54.8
